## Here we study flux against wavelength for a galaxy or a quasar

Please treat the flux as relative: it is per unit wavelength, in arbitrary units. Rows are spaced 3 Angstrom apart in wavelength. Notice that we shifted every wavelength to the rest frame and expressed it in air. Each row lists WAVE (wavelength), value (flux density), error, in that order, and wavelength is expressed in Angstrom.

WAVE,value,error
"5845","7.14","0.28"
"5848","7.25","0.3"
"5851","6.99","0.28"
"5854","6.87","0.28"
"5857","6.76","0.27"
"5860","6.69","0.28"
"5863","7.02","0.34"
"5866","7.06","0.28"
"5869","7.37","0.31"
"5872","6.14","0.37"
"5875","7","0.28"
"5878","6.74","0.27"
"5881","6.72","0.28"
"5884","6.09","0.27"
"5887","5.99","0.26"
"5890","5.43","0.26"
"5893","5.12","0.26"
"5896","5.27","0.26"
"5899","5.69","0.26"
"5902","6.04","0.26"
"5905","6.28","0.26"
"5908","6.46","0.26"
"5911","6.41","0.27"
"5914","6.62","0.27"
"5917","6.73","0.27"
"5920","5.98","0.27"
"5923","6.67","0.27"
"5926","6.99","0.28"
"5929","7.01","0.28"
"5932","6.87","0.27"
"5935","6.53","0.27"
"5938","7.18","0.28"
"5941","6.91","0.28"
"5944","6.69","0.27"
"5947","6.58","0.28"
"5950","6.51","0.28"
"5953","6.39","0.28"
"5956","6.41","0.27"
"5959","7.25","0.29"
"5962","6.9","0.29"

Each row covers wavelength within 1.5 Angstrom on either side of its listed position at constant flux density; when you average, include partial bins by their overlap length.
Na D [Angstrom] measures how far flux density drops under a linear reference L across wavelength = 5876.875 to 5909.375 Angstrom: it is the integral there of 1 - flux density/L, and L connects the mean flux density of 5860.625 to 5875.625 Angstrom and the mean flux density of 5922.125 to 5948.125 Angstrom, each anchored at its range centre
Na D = 4.3 Angstrom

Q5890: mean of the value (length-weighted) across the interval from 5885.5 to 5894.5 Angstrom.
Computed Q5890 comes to 5.51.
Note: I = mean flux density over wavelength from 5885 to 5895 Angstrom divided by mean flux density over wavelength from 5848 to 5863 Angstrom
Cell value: 0.80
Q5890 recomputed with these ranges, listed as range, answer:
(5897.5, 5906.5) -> 6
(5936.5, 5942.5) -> 7.04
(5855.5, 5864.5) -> 6.82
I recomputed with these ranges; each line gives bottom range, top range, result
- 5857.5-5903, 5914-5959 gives 1.06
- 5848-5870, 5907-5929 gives 0.94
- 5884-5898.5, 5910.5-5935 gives 1.20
